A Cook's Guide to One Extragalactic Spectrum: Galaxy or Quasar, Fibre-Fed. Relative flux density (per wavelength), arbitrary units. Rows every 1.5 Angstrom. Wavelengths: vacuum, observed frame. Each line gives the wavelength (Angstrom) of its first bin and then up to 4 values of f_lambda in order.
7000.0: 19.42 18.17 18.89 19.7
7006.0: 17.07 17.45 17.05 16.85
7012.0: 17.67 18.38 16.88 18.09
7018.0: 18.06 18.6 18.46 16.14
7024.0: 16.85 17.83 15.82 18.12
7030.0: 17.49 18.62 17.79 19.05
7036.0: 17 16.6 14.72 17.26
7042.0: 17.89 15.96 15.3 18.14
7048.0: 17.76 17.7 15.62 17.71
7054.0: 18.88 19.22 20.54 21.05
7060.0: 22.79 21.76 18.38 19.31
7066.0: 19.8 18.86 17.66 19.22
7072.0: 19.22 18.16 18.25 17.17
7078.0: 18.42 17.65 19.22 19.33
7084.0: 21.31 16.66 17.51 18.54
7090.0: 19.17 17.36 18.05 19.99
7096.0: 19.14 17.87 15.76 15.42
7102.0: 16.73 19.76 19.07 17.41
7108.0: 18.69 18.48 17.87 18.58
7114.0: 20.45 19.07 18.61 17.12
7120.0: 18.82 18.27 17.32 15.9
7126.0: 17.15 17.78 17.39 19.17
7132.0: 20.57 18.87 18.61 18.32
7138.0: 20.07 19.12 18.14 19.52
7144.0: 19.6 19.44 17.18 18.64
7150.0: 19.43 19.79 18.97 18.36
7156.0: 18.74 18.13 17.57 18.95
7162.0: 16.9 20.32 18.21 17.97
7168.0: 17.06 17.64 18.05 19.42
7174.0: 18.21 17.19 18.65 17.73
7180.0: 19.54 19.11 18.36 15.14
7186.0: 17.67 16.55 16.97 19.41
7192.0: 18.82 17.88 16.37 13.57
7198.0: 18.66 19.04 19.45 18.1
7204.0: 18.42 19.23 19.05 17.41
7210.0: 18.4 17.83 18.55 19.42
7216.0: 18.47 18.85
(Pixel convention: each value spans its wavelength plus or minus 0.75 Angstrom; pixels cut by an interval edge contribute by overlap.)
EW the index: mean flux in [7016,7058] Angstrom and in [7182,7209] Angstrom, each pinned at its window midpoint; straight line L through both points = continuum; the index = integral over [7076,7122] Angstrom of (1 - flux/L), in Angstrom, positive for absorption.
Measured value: -1.72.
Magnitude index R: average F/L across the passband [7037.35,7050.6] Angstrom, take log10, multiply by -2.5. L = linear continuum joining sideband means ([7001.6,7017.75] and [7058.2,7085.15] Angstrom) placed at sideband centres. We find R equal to 0.112 mag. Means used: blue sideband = 17.8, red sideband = 19.2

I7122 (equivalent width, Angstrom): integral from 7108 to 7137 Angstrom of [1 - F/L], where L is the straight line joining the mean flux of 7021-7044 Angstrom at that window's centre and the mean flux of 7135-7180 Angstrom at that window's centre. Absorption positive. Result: -0.3 Angstrom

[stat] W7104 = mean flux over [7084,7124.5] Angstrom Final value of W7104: 18.2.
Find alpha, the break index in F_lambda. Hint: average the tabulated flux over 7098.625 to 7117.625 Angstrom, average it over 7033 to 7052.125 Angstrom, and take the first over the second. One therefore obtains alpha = 1.1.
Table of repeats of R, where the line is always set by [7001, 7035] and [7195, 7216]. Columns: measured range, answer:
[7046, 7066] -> -0.08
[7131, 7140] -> -0.07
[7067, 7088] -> -0.03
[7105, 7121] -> -0.03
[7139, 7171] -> -0.03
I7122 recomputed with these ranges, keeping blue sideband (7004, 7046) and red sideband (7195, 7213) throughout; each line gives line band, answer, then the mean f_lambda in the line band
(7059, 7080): -1.85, 19.1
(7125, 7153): -1.56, 18.8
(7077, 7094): -0.85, 18.5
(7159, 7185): -0.33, 18.2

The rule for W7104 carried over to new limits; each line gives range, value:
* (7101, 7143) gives 18.4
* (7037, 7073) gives 18.4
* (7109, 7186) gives 18.4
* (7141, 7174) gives 18.5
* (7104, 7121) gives 18.6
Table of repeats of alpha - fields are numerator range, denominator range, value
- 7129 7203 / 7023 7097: 1.00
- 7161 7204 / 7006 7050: 1.03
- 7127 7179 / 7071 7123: 1.01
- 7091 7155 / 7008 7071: 1.02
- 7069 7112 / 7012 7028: 1.04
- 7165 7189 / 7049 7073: 0.93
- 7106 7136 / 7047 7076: 0.96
